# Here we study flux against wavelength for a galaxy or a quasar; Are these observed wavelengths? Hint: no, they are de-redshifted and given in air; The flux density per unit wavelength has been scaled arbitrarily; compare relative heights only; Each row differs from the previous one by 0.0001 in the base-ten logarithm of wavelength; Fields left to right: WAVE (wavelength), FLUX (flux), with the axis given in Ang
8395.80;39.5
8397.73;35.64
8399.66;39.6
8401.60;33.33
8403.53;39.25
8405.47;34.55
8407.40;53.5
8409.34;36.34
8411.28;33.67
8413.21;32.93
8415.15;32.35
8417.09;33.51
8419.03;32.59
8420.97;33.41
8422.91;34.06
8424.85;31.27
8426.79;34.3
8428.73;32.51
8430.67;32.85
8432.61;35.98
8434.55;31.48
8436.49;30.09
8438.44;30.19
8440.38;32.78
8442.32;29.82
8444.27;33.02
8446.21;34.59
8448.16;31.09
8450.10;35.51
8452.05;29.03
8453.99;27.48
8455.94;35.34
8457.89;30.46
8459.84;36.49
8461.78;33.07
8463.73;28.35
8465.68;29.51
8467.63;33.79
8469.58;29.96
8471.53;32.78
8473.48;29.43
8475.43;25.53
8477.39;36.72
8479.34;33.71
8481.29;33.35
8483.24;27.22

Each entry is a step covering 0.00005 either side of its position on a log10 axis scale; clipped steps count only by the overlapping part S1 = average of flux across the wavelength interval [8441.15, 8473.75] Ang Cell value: 31.8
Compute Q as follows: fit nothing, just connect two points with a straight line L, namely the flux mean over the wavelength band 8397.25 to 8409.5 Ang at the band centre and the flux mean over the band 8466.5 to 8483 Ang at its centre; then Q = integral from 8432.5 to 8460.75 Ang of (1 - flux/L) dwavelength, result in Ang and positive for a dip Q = 2.0 Ang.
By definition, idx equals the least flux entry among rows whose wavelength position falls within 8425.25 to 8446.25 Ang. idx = 29.82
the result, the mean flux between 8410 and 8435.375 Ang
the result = 33.2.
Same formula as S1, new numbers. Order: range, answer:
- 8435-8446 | 31.4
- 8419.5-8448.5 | 32.5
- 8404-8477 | 32.9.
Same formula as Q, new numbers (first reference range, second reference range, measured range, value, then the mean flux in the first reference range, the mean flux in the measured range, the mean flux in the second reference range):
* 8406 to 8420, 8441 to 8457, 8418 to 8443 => 1.3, 36.3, 32.4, 32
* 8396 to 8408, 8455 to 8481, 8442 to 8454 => 0.8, 38.9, 31.9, 32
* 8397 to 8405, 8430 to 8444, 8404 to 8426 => -0.2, 36.8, 35.4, 31.9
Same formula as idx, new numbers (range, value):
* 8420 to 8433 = 31.27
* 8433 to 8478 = 25.53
